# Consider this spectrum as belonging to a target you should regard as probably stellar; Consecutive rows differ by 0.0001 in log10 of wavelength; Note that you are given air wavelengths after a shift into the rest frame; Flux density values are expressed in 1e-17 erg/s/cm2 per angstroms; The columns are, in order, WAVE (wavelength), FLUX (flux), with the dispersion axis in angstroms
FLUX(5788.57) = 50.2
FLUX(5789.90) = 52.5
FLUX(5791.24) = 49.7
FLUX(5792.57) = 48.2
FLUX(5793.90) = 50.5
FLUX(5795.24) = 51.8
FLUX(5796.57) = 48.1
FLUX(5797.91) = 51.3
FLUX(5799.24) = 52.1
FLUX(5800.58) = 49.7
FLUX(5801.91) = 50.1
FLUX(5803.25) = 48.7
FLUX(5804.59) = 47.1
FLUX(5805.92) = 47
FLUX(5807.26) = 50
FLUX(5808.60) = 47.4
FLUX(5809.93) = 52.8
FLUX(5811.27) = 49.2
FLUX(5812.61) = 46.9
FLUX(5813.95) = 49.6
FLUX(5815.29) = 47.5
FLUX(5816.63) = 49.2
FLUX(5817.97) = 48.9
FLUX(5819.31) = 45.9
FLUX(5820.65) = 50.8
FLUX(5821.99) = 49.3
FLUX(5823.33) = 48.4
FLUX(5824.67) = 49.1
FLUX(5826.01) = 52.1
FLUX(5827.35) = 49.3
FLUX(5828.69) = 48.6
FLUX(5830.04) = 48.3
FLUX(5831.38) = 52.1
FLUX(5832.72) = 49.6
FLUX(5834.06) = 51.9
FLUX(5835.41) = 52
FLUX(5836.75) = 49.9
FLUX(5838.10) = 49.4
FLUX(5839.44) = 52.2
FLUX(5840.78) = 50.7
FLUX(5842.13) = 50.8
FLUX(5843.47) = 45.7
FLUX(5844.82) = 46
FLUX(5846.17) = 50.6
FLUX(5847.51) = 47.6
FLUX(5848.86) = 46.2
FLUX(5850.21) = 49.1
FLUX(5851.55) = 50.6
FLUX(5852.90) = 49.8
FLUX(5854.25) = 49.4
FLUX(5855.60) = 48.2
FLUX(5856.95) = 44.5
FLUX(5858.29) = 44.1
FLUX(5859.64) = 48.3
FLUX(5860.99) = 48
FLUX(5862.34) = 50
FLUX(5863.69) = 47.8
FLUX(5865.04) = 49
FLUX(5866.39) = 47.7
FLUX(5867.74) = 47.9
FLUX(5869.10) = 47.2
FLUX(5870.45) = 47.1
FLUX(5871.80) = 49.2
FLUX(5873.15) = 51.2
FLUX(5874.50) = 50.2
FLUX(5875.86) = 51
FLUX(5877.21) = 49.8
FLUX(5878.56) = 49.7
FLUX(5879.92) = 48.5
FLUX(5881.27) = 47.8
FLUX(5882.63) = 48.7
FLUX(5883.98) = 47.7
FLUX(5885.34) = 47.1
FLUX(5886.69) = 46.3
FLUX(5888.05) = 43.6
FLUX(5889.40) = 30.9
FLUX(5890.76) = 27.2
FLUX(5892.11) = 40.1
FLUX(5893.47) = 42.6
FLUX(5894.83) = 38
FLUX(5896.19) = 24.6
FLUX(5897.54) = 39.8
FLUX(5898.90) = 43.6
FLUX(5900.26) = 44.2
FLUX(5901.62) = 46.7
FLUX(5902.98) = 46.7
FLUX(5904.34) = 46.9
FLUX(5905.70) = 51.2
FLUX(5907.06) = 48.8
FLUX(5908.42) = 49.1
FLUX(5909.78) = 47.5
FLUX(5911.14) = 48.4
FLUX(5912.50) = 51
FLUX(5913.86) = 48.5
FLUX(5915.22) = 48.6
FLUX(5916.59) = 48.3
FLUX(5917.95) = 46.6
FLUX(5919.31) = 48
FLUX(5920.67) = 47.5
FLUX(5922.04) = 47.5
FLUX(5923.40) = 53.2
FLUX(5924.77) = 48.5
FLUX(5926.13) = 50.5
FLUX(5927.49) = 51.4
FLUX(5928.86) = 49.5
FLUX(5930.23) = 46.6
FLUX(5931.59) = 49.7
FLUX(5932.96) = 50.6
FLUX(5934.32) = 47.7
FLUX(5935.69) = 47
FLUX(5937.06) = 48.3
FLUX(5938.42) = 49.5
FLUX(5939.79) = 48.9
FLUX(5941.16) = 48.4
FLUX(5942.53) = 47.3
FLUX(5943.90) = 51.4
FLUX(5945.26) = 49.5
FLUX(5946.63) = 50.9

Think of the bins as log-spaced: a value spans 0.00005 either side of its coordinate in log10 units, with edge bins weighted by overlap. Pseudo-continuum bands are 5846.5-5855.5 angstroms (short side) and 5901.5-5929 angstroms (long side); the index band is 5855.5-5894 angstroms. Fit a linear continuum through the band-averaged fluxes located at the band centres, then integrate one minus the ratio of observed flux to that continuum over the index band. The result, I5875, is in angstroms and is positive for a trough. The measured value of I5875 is 2.04 angstroms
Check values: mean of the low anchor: 48.8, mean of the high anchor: 48.8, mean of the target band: 46.2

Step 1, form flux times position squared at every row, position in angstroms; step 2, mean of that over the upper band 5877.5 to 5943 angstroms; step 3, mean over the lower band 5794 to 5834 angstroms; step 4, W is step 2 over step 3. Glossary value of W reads 0.97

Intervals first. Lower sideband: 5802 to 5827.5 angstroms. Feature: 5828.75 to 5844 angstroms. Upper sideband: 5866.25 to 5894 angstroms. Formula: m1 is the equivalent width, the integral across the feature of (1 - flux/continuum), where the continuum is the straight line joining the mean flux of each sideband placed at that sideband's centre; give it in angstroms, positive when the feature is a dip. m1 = -0.7 angstroms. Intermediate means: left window 48.9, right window 45.8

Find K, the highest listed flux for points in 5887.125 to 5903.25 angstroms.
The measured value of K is 46.7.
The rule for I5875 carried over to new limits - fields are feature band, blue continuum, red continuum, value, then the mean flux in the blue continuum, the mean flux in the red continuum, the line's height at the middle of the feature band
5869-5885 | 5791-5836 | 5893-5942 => -0.3 angstroms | 49.5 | 47.1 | 48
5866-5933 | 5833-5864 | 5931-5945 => 3.4 angstroms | 48.8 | 48.9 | 48.9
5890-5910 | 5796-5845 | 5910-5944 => 2.7 angstroms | 49.4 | 48.9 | 49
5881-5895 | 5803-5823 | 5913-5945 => 2.0 angstroms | 48.7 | 48.9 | 48.8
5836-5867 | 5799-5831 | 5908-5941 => 0.3 angstroms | 49.1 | 48.8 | 49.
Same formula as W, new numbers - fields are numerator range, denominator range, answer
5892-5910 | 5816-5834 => 0.90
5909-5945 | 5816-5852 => 1.02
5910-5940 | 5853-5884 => 1.03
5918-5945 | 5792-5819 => 1.04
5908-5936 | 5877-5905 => 1.16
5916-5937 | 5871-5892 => 1.08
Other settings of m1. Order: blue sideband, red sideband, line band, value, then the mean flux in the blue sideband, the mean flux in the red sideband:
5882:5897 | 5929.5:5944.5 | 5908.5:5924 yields -1.4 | 39.7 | 48.6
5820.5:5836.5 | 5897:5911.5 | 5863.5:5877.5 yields -0.2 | 50.1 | 46.6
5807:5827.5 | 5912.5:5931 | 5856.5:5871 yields 0.5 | 49.1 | 48.9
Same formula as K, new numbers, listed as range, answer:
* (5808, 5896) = 52.8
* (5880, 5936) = 53.2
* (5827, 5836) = 52.1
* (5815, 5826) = 50.8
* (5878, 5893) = 49.7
